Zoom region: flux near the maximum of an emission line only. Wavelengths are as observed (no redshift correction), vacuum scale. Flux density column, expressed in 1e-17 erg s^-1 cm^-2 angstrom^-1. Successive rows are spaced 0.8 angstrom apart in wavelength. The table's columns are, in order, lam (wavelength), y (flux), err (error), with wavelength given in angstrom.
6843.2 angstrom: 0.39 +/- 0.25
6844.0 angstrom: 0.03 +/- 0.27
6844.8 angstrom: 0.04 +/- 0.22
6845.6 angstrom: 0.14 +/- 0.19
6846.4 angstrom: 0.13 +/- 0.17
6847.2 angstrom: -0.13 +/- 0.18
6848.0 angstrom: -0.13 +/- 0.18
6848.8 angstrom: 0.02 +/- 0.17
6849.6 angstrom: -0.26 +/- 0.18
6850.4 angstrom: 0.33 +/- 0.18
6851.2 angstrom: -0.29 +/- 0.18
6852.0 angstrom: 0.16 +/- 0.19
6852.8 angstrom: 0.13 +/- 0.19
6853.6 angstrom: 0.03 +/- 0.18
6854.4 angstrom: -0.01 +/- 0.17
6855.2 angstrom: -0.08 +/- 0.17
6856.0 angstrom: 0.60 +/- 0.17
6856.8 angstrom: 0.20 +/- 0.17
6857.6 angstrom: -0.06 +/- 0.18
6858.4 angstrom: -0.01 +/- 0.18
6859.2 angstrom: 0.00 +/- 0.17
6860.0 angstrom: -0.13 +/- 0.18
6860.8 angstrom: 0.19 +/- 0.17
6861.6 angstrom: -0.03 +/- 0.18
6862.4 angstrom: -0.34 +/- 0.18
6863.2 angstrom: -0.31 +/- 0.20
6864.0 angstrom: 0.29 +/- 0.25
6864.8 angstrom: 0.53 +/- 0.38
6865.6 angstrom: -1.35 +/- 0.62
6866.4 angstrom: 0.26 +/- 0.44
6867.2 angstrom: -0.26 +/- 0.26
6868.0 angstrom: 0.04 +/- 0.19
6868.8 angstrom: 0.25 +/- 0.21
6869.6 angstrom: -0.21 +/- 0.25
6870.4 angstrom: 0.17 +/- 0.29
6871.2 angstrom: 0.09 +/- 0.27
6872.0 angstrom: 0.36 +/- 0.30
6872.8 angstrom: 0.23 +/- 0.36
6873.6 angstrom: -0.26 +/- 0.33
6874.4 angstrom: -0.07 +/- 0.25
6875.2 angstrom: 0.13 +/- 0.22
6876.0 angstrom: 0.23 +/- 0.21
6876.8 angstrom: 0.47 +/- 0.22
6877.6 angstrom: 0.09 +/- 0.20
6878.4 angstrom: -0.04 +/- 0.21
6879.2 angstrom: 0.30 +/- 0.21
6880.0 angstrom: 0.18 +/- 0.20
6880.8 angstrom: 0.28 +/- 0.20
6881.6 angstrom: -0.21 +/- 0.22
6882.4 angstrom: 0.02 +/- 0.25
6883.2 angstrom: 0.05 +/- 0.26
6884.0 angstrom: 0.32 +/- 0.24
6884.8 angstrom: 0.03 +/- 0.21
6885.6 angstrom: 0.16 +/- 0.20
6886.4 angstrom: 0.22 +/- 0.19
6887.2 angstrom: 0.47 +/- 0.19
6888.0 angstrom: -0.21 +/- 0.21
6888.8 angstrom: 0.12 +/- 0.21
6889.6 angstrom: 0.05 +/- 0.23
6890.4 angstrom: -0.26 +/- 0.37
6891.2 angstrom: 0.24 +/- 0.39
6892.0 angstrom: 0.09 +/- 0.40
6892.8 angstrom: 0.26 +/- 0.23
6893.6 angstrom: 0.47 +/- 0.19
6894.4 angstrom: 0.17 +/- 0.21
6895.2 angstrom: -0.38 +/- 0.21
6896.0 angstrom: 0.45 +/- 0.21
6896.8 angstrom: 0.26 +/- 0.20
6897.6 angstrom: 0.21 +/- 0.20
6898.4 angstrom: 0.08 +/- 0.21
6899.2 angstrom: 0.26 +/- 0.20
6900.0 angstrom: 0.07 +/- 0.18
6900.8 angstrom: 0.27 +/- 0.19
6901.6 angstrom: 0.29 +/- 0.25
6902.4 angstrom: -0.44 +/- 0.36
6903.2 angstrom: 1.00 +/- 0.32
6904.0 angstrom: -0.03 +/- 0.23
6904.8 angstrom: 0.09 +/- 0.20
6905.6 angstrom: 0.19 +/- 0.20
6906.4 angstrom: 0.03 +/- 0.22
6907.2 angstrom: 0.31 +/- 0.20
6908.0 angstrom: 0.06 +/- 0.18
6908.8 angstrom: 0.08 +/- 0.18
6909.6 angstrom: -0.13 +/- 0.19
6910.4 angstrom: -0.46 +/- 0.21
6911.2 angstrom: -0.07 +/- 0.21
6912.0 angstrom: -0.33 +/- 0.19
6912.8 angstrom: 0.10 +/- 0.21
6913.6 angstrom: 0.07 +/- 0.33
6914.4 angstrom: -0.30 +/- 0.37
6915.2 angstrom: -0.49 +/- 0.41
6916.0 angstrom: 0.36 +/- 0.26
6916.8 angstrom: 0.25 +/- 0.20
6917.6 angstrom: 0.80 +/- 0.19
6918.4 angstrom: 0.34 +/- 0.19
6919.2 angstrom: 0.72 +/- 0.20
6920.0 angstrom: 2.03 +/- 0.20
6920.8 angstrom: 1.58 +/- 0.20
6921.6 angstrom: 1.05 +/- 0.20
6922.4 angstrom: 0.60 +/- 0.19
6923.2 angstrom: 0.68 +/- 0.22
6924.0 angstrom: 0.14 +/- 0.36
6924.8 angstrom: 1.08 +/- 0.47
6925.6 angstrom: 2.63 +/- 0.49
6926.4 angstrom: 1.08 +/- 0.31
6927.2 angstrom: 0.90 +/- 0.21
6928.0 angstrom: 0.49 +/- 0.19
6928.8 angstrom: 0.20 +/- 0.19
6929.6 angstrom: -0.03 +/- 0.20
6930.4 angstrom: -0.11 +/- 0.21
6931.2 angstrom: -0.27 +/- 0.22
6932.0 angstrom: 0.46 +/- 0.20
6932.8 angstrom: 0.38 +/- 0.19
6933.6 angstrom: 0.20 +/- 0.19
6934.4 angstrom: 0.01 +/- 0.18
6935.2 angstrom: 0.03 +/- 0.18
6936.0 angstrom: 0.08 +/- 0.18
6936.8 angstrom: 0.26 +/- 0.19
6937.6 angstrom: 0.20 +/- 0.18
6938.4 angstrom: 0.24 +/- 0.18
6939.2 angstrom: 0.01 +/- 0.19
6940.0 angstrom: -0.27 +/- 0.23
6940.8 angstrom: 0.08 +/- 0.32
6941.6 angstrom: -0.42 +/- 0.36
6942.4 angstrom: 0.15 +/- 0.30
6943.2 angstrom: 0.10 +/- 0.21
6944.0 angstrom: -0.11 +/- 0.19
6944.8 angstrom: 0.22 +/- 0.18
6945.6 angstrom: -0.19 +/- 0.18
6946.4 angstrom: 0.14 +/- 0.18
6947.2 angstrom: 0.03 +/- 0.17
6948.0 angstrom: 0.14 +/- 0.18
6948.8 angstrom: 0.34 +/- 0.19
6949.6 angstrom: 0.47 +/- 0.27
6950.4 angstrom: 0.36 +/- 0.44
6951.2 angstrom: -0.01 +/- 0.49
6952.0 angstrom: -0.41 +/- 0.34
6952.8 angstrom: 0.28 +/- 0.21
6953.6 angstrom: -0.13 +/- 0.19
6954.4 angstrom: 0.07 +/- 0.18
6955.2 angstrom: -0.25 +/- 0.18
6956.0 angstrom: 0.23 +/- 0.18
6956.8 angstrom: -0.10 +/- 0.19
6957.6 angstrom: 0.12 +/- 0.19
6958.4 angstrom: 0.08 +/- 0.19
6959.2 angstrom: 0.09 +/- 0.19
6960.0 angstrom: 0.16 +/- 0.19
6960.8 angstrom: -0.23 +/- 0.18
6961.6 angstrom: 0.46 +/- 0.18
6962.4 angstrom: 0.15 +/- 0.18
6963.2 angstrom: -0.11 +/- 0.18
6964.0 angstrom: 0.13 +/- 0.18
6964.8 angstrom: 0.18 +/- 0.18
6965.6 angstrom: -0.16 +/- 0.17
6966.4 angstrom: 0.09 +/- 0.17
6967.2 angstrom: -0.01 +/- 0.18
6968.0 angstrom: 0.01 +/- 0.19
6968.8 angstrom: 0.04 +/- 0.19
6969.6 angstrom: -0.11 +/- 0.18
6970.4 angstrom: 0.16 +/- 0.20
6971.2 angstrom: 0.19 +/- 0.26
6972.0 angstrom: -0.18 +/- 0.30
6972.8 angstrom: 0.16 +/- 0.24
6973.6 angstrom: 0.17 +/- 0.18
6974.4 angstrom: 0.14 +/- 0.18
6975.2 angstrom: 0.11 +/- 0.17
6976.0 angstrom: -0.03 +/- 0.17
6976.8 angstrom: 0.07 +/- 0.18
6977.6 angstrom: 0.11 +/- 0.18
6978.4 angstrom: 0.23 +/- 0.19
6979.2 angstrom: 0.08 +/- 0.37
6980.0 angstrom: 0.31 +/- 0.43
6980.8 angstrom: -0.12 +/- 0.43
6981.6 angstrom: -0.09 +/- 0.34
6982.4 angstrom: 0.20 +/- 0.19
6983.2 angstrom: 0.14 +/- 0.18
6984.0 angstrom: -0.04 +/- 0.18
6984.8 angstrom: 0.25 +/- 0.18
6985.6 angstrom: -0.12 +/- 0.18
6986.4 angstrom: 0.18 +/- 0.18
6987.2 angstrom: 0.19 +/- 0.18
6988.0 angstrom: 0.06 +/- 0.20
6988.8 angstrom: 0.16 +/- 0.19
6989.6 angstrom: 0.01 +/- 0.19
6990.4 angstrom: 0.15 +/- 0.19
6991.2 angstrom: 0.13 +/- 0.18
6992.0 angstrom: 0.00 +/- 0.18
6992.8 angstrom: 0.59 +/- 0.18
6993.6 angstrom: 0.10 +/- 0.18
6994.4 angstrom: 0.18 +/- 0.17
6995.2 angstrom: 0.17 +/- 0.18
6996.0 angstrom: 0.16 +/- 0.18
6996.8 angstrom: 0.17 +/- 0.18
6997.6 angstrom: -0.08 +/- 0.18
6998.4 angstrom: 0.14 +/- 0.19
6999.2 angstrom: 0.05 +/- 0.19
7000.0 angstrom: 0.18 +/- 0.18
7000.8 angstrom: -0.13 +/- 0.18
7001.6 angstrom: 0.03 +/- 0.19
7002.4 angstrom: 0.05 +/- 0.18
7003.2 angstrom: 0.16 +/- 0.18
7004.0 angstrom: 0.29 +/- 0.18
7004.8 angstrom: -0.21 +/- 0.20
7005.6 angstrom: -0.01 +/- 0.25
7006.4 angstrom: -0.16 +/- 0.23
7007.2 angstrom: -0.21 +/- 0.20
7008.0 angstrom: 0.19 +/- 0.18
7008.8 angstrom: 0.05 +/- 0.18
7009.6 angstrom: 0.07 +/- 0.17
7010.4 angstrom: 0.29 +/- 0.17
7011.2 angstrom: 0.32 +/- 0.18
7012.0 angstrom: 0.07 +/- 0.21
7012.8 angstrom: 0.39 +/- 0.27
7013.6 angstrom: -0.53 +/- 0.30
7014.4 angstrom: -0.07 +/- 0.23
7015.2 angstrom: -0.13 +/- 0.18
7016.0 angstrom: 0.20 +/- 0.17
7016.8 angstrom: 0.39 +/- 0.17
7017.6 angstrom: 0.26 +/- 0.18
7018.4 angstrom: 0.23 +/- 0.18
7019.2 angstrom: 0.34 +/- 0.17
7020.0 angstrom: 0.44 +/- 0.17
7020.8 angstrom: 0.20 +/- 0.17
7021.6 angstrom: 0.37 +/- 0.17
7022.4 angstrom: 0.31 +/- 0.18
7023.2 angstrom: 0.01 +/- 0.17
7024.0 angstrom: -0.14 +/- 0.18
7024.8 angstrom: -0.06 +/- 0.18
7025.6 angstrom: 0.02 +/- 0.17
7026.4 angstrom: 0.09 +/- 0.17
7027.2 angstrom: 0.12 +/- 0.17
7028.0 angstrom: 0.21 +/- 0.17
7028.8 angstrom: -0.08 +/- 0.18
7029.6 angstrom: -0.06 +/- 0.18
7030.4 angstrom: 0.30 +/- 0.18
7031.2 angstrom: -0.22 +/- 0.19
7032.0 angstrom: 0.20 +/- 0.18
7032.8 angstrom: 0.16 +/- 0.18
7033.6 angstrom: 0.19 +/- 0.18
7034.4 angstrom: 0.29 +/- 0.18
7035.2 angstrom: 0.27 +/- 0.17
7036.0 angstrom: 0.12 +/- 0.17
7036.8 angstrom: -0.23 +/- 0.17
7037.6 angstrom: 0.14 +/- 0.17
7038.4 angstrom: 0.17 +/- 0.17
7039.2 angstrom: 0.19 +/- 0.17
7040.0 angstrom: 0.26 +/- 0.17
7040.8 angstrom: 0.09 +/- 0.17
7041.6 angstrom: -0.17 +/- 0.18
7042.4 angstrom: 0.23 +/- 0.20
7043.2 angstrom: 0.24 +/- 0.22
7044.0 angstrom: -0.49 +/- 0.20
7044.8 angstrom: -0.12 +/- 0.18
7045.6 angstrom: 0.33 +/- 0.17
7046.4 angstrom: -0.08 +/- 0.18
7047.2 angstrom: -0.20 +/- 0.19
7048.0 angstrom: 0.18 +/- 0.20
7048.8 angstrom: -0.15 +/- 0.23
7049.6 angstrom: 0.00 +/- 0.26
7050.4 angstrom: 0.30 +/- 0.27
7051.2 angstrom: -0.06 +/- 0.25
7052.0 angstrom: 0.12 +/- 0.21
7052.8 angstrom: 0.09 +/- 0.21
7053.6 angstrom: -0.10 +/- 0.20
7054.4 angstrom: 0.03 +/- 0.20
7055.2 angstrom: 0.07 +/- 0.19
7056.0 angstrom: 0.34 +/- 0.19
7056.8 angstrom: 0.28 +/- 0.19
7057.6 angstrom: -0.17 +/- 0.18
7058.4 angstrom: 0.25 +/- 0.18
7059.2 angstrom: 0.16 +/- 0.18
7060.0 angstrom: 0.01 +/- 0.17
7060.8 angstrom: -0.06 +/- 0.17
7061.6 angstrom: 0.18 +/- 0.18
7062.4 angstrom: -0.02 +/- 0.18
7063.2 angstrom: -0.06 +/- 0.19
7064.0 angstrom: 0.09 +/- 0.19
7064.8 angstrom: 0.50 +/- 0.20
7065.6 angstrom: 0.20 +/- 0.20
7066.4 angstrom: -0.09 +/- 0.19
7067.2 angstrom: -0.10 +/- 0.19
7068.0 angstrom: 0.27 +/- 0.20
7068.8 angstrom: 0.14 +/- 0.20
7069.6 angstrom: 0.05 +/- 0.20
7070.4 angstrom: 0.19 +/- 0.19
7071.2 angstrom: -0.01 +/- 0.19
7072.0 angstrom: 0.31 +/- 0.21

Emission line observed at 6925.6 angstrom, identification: [O II] 3727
